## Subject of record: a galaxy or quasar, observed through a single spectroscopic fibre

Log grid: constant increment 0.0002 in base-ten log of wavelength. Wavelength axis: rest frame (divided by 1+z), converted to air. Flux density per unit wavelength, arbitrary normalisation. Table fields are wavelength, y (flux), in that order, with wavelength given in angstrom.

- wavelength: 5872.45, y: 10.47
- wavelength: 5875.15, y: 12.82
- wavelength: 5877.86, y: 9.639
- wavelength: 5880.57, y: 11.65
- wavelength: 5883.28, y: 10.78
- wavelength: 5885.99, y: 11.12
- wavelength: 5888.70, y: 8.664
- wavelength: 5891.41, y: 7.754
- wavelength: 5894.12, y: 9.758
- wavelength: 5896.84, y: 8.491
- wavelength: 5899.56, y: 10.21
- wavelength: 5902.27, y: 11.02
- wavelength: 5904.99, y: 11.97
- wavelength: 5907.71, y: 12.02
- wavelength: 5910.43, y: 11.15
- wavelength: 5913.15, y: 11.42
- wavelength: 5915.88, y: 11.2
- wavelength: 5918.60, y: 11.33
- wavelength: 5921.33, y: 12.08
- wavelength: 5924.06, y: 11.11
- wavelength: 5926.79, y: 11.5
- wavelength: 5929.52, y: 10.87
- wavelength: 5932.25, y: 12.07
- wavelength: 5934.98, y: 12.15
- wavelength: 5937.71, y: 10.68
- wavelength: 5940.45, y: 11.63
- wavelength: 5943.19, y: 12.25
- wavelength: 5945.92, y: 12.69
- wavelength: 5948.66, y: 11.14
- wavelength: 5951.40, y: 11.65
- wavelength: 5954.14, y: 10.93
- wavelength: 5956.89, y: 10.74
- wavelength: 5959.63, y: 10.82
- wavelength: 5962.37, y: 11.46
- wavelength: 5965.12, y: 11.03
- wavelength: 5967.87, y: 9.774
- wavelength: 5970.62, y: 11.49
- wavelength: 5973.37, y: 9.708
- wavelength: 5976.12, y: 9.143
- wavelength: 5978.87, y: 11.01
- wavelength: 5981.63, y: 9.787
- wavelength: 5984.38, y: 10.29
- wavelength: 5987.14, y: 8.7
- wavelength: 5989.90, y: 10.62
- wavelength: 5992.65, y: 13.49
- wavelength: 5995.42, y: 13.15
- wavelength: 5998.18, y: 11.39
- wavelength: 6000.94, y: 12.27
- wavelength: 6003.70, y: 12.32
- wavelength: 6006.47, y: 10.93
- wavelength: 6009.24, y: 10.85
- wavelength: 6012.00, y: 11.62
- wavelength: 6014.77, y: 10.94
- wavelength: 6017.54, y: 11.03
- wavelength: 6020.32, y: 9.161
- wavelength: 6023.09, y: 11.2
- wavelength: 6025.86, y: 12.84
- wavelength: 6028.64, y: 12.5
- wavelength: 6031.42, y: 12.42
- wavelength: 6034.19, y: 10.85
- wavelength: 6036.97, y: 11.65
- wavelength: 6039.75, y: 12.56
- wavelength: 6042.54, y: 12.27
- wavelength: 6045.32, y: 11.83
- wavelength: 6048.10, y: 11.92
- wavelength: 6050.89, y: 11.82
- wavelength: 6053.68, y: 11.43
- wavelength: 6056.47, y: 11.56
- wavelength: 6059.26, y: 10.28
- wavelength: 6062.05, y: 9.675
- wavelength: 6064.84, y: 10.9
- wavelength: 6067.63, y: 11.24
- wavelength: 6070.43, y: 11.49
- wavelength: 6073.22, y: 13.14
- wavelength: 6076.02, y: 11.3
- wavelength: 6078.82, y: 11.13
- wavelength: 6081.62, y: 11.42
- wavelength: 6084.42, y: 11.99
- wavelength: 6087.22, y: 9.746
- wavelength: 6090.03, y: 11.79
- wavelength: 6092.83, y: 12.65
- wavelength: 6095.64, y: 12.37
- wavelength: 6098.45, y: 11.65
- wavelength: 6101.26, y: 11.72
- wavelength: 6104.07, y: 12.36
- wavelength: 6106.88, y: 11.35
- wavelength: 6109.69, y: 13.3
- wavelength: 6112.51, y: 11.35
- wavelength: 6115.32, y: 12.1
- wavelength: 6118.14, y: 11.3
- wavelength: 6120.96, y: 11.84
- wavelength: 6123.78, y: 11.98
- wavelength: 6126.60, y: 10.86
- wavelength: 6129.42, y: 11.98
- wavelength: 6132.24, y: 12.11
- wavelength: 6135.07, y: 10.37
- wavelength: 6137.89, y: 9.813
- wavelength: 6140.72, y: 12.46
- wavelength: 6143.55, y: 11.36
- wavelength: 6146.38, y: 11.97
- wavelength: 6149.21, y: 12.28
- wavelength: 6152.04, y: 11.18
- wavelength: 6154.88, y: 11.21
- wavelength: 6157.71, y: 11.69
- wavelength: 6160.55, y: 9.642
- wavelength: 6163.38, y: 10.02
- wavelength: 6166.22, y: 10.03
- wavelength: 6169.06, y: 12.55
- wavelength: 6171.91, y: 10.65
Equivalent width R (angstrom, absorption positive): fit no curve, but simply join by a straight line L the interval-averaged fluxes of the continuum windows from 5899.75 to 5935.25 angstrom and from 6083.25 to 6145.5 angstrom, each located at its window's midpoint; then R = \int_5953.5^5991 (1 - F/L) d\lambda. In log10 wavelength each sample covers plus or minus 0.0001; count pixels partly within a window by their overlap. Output 3.71 angstrom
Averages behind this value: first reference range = 11.5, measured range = 10.4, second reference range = 11.7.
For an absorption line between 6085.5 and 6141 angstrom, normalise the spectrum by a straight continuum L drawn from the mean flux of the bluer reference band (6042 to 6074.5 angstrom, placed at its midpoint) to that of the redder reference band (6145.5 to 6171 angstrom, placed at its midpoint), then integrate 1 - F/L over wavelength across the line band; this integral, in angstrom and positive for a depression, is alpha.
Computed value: -1.8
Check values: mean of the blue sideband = 11.4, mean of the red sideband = 11.1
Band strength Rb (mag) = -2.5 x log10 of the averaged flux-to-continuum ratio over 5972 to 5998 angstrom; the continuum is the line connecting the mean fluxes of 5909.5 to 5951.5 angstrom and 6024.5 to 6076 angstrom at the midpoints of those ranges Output 0.09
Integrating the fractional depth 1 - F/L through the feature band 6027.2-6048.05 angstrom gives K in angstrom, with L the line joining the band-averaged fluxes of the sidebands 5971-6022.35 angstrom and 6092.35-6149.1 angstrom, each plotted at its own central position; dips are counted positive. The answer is -1.51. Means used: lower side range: 10.9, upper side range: 11.7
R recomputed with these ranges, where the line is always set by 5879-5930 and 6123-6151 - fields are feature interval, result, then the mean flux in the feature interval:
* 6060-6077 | 0.0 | 11.3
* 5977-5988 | 1.0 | 9.97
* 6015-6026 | 0.3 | 10.8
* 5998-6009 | -0.6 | 11.7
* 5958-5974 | 0.3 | 10.8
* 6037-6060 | -1.1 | 11.7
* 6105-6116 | -0.6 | 12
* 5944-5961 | -0.7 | 11.4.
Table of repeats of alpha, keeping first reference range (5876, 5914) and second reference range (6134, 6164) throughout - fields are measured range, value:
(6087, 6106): -1.5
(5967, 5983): 0.7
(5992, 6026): -2.6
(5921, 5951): -3.1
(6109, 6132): -1.6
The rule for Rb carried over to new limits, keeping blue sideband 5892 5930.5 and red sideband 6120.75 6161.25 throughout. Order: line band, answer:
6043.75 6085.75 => -0.02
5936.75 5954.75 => -0.06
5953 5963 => 0.01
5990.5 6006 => -0.11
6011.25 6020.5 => 0.03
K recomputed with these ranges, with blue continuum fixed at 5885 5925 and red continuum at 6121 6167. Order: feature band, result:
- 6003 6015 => -0.5 angstrom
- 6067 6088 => -0.8 angstrom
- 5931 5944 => -1.3 angstrom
